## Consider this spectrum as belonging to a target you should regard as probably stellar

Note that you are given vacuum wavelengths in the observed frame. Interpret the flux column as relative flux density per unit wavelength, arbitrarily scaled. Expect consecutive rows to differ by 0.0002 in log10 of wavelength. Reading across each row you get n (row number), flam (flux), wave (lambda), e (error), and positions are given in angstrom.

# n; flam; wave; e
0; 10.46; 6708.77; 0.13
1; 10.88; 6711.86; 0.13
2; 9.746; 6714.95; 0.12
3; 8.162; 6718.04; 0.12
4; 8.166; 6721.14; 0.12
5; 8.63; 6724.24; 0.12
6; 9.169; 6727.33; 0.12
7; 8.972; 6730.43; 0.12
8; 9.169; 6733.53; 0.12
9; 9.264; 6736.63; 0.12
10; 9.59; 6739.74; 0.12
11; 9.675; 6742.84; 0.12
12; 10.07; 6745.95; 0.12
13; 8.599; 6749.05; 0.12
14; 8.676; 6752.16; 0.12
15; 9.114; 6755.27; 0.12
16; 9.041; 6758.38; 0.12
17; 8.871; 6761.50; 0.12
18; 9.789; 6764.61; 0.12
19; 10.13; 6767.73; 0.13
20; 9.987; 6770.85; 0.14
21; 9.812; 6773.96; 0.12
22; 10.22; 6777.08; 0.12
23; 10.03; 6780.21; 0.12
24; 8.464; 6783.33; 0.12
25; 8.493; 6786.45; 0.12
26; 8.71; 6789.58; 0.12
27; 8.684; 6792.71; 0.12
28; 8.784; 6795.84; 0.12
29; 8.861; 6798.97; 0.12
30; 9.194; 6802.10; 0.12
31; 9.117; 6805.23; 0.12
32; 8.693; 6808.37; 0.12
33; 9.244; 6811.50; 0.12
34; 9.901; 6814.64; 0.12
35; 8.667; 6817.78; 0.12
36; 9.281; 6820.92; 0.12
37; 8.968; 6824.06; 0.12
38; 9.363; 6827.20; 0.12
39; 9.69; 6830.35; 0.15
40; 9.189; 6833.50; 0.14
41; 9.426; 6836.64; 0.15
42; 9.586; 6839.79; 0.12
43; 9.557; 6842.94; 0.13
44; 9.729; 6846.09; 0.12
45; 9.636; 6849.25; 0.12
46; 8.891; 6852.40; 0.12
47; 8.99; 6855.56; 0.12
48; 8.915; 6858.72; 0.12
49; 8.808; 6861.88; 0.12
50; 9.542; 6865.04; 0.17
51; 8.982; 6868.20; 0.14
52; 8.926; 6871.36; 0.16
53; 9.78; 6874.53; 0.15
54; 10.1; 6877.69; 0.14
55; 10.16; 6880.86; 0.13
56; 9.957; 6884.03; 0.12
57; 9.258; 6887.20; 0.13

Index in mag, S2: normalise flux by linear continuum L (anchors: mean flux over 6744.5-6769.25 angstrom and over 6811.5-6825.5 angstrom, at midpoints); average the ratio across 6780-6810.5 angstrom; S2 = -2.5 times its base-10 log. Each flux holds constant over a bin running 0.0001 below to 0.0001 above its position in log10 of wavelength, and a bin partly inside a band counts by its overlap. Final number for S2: 0.05 mag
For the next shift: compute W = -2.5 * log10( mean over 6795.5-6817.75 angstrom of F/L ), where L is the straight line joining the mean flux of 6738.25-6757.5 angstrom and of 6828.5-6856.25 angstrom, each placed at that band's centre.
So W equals 0.03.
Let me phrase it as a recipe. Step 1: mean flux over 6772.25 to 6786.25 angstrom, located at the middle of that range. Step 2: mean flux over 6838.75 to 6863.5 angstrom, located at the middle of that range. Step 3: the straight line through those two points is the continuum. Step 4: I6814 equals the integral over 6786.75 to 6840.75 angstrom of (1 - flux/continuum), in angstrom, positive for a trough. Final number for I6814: 1.59 angstrom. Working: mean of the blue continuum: 9.53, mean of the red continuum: 9.26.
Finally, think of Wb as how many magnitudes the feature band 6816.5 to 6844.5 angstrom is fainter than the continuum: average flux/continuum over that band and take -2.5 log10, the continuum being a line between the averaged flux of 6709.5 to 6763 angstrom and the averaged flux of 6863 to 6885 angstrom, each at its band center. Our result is 0.02 mag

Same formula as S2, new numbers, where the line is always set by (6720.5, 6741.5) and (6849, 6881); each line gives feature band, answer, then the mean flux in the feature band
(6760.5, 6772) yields -0.07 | 9.72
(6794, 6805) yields 0.02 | 8.96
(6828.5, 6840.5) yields -0.03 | 9.46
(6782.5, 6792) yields 0.07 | 8.57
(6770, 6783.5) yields -0.08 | 9.82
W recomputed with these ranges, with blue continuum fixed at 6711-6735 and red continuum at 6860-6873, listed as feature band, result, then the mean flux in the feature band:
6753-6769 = -0.03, 9.34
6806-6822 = -0.01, 9.15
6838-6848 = -0.06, 9.62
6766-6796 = -0.03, 9.36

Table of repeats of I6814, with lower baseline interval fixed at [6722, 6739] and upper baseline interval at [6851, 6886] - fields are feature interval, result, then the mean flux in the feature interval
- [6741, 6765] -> -0.32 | 9.21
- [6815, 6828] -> 0.18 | 9.13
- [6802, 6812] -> 0.21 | 9.03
